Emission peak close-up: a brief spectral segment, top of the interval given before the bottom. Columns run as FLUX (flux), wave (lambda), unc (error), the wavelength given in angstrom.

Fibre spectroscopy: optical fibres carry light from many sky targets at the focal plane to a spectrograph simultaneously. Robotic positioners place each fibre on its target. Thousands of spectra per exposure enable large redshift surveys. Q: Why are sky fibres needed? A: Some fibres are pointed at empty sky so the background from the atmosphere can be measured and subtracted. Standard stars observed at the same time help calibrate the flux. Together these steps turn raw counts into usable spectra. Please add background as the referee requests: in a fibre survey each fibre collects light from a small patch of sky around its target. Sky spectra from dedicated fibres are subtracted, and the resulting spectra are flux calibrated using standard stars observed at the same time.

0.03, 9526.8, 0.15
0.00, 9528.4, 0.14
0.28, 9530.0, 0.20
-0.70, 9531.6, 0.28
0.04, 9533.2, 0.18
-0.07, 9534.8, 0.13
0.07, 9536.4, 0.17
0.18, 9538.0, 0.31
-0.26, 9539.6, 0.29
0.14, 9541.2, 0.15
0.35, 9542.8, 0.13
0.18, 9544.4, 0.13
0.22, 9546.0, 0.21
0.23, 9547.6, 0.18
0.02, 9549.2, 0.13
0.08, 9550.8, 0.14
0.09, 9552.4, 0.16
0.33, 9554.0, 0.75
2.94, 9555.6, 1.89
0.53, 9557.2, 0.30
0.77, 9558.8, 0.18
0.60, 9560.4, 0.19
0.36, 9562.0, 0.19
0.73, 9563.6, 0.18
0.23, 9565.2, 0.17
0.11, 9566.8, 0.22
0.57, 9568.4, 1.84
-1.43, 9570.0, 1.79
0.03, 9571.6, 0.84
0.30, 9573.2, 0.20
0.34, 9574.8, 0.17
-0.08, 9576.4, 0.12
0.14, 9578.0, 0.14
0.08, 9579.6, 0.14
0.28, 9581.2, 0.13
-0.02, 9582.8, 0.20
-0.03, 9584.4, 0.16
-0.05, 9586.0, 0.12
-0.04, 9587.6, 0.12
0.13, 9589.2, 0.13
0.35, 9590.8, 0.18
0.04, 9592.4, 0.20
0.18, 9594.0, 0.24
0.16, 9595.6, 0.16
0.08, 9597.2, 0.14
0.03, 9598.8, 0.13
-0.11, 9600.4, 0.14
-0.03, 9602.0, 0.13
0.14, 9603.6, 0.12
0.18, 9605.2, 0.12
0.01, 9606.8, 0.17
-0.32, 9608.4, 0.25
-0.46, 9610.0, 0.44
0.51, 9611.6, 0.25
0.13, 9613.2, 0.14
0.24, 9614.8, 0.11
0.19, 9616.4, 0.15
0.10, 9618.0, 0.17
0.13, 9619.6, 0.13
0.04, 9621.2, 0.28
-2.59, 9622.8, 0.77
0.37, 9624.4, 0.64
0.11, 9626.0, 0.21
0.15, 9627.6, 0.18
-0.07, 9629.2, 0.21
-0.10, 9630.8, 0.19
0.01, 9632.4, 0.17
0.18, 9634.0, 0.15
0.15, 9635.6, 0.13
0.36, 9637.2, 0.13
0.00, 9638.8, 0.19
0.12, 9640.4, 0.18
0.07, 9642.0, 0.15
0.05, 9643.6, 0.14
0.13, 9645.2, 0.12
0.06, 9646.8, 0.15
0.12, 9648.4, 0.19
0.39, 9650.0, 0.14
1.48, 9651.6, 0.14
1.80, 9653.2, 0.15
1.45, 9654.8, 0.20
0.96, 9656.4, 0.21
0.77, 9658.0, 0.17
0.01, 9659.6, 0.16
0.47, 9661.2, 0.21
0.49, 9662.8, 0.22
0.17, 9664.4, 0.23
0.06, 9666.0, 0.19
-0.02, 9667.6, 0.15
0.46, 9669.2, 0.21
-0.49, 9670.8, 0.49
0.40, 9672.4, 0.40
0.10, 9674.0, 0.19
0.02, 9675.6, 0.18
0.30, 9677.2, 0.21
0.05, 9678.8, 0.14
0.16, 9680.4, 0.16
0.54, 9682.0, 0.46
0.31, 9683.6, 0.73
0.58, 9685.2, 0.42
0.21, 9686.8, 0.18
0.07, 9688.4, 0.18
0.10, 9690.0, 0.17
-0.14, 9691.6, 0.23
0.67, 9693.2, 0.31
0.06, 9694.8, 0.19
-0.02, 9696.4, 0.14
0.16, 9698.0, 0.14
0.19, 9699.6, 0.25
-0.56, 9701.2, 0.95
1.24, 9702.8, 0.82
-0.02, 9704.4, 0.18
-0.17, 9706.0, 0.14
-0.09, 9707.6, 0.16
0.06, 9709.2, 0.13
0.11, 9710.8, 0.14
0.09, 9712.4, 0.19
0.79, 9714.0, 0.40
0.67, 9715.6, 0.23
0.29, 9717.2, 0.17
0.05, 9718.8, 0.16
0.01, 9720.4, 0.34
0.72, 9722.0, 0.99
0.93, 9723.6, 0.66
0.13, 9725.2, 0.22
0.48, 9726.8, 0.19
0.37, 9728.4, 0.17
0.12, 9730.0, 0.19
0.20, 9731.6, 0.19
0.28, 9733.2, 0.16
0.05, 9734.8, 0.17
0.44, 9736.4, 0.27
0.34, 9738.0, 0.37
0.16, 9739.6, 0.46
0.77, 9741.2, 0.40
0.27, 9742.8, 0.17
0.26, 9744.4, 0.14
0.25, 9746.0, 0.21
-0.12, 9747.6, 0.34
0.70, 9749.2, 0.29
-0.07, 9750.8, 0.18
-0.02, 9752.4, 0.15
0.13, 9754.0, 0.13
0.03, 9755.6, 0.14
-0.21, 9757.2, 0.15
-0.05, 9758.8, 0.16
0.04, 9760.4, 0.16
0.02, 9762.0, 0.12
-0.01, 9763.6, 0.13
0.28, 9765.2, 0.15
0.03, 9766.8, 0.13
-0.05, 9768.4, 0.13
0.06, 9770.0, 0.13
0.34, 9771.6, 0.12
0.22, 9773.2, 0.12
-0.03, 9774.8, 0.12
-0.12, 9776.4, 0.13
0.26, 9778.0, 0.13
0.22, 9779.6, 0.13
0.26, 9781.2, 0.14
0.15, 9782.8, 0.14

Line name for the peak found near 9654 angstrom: [O III]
